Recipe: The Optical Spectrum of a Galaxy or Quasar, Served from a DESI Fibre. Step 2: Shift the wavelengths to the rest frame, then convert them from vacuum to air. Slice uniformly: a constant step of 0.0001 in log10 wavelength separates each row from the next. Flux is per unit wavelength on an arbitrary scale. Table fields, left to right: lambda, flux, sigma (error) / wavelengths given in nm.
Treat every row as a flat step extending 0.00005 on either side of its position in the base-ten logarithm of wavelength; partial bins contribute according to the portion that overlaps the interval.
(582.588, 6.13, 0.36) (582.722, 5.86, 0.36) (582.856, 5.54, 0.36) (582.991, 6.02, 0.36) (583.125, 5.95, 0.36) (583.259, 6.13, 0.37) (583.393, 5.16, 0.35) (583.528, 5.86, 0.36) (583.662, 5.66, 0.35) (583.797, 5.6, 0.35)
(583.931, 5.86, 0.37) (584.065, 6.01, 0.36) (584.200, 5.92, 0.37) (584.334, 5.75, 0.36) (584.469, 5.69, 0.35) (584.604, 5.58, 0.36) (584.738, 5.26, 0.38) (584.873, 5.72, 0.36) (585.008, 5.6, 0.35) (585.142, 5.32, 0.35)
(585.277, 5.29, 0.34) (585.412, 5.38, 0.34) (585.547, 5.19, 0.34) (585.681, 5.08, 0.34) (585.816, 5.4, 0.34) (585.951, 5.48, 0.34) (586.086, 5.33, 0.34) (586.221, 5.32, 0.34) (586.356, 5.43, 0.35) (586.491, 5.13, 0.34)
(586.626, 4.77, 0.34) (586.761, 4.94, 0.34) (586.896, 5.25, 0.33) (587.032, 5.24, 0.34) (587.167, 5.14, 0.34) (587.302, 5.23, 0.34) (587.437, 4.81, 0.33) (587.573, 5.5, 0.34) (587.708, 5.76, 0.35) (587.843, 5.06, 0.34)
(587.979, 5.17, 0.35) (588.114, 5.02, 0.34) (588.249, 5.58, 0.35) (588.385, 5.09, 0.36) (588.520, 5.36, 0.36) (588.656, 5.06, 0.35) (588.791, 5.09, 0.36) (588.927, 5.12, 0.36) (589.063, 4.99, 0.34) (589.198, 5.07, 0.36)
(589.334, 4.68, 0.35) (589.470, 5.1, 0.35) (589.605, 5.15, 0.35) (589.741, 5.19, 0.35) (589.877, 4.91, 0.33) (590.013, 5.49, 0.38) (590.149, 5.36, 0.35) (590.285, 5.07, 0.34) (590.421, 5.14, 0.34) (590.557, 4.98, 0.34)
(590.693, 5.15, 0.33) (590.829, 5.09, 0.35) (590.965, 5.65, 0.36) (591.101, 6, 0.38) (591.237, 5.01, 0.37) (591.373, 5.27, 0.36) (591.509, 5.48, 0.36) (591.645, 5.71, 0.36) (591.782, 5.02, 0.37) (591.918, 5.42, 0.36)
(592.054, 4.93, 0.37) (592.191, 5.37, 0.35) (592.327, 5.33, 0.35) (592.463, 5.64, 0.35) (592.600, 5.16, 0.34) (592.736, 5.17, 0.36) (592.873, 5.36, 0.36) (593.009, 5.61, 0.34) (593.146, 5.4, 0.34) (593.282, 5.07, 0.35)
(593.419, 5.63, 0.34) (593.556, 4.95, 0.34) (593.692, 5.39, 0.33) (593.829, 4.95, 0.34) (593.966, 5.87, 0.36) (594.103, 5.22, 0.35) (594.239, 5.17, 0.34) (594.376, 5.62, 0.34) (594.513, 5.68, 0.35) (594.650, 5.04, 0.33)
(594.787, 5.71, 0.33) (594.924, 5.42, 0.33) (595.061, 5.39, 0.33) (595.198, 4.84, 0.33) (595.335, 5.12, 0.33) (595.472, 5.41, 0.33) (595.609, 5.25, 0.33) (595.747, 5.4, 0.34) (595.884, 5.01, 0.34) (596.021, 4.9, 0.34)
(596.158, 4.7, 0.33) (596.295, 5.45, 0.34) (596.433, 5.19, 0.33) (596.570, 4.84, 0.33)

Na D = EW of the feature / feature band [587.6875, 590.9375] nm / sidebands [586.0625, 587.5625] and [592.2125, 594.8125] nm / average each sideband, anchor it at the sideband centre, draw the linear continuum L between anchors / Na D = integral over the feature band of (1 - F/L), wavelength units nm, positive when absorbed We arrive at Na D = 0.05 nm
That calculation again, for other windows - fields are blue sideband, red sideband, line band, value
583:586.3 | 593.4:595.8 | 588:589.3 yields 0.079 nm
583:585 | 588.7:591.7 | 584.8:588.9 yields 0.175 nm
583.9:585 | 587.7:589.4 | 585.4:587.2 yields 0.078 nm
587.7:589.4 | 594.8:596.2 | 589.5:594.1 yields -0.127 nm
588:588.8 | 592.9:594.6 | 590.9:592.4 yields -0.020 nm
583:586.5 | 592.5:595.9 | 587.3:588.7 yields 0.059 nm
